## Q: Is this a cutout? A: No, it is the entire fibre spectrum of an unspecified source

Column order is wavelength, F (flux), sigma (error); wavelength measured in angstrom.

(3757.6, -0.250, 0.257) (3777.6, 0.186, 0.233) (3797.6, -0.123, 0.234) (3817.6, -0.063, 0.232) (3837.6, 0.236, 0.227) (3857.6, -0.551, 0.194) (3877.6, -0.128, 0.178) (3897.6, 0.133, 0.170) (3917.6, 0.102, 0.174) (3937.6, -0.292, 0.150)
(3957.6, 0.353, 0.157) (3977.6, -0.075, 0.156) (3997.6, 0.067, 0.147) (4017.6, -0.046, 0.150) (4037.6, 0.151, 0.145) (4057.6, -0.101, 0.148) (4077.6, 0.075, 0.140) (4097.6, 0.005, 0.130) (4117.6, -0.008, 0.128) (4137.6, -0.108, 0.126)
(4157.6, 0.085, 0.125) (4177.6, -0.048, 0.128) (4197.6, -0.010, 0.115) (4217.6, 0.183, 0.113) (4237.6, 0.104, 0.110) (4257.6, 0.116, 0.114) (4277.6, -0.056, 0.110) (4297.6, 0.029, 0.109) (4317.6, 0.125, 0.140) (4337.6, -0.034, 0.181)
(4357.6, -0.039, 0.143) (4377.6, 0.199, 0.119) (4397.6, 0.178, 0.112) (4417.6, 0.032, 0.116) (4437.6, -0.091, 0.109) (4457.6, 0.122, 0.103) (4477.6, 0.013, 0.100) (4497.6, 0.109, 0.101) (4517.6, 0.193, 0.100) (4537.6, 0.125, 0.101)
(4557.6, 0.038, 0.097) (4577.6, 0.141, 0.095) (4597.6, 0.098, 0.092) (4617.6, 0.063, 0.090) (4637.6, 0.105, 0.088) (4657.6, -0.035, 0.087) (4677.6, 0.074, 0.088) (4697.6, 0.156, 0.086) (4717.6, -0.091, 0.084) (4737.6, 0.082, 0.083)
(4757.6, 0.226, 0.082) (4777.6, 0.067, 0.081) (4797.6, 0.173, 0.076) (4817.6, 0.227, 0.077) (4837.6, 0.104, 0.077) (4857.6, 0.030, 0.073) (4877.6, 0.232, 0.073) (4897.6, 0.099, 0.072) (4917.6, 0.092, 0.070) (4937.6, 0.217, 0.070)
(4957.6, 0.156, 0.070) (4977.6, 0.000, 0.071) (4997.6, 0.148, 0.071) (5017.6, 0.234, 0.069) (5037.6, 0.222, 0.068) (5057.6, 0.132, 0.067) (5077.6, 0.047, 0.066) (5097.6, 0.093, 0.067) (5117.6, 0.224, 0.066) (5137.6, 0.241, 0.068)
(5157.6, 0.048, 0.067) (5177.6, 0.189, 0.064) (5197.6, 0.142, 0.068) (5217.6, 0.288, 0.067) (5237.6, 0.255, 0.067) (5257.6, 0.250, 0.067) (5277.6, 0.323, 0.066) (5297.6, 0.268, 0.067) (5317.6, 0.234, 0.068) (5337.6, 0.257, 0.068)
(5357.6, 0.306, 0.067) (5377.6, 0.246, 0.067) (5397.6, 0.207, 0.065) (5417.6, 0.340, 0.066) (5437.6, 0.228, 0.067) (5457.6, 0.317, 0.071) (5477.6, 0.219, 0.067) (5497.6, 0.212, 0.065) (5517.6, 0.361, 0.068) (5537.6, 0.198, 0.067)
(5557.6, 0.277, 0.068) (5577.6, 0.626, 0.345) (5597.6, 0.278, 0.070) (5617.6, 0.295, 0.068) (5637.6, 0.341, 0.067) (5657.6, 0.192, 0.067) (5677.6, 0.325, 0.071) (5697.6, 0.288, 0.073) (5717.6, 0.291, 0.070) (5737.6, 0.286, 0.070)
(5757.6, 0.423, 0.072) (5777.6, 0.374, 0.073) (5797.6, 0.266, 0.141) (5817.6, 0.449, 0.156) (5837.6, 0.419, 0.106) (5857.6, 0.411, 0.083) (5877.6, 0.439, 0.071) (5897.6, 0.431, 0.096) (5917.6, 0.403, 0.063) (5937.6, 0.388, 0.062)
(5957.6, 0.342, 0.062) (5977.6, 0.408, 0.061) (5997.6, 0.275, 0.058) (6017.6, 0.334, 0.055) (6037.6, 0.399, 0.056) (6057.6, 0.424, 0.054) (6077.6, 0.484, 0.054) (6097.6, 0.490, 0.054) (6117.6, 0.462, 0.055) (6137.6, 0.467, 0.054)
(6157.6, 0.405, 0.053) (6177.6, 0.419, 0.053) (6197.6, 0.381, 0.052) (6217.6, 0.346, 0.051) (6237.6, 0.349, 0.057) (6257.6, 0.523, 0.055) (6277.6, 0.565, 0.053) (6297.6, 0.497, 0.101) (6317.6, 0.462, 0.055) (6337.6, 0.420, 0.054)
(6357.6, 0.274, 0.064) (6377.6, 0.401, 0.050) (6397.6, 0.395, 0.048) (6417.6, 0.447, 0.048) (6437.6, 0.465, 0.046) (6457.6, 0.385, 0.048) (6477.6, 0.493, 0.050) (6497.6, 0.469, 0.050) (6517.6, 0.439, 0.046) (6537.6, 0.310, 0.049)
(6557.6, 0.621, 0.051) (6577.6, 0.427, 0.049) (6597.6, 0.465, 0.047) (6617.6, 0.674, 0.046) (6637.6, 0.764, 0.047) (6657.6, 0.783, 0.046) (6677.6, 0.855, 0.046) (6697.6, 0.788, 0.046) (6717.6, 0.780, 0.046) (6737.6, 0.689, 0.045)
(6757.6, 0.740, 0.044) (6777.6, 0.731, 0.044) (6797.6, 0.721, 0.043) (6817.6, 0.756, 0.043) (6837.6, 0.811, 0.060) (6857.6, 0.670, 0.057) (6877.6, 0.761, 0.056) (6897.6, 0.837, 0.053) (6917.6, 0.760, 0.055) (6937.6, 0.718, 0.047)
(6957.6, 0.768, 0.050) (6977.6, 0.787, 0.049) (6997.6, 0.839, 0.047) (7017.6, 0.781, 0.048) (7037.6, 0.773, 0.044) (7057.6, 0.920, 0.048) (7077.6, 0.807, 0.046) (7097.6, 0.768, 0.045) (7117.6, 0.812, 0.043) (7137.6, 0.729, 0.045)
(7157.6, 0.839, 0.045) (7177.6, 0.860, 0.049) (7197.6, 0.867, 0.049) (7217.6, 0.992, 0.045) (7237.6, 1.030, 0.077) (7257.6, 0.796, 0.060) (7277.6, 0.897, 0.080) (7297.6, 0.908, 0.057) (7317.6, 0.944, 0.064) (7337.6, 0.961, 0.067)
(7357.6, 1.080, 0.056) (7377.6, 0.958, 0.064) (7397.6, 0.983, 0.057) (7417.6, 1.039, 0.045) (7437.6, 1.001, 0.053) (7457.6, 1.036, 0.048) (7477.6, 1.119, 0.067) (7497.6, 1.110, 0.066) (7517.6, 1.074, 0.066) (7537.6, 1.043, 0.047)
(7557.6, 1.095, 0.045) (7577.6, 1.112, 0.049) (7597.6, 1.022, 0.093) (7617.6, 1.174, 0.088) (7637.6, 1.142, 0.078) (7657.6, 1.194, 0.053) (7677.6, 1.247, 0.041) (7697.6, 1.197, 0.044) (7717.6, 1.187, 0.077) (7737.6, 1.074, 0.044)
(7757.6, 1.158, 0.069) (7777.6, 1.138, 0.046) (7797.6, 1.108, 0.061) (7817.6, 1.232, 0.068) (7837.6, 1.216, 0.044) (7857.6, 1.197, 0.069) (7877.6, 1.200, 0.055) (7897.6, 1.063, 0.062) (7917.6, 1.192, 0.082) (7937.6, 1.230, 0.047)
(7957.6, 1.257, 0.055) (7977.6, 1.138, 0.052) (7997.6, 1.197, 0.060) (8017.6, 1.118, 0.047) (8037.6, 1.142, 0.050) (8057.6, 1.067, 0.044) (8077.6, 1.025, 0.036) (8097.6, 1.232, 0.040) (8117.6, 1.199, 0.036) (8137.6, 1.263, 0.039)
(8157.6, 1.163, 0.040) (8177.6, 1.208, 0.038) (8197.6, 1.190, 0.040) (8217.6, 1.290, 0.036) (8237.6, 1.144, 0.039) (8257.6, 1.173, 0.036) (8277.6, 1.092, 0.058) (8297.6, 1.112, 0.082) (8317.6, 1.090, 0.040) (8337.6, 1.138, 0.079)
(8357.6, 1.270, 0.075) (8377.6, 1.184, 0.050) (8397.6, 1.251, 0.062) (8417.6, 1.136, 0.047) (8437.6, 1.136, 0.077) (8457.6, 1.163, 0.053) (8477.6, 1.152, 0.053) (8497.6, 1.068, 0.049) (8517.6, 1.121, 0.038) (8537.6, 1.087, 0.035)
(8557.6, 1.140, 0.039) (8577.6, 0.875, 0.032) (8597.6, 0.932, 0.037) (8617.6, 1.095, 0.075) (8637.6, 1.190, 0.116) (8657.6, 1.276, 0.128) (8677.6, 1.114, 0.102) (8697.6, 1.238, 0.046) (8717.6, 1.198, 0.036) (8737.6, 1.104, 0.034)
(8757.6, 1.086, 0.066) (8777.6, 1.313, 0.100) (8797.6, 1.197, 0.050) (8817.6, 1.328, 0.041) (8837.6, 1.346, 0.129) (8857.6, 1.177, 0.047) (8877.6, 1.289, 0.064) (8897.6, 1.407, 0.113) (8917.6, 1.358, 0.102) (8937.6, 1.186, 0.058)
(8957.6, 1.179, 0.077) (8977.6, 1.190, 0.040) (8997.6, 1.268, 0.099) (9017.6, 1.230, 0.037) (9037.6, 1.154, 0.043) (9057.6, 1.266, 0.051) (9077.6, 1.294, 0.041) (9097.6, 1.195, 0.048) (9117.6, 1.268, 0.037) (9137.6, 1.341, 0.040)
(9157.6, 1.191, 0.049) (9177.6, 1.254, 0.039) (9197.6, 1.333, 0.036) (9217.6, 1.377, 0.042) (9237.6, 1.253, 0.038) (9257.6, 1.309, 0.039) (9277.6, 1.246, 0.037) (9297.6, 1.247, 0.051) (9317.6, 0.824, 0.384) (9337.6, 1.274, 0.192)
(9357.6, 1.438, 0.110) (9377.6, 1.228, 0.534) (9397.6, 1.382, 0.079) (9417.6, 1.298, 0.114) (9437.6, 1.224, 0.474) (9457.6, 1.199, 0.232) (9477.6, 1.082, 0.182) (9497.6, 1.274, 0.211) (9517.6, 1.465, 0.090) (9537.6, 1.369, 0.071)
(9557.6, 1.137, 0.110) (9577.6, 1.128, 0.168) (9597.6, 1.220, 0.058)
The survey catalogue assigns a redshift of 0.66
